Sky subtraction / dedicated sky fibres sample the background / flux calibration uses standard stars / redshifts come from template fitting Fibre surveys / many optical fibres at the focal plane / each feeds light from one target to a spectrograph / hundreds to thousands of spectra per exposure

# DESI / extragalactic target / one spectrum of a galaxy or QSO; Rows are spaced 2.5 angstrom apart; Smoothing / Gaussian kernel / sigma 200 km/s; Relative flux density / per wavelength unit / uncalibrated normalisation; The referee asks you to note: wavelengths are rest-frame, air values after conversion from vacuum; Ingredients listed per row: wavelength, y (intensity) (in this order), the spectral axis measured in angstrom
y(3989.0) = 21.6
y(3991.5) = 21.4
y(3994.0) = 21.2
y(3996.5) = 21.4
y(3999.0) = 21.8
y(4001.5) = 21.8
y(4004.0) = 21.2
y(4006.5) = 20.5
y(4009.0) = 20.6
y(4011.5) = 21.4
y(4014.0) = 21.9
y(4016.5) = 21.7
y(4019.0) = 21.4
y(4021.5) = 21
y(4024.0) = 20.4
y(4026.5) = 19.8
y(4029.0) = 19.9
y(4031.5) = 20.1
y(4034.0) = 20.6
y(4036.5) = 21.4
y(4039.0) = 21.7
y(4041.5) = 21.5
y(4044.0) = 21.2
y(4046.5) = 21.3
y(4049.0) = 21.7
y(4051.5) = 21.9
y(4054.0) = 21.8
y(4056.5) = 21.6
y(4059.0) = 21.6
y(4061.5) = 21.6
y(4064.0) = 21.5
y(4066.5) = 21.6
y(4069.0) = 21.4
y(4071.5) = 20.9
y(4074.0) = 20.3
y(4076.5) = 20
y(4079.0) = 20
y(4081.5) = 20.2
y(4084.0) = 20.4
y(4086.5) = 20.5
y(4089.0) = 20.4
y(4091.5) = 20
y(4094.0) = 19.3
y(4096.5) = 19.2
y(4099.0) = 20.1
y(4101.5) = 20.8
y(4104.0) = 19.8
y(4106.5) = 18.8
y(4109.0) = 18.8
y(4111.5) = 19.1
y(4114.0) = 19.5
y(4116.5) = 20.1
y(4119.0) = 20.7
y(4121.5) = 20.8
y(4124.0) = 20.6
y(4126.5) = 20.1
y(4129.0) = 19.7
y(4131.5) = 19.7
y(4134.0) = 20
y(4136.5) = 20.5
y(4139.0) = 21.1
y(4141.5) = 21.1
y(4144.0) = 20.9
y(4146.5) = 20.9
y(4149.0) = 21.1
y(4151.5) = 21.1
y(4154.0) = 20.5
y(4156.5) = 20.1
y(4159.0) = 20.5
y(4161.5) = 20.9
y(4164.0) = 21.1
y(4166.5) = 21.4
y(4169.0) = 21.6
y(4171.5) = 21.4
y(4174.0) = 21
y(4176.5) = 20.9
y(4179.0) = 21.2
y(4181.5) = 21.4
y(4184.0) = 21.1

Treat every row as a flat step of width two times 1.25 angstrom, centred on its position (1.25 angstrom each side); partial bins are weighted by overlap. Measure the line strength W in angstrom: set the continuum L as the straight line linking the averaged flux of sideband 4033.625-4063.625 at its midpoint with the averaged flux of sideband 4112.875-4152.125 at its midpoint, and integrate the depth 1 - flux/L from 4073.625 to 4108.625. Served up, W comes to 1.7 angstrom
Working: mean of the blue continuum 21.5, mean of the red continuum 20.5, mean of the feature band 19.9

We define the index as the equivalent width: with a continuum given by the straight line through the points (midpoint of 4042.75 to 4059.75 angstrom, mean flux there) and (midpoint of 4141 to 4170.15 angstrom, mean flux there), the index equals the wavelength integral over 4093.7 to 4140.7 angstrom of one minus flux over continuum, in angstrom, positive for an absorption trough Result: 2.7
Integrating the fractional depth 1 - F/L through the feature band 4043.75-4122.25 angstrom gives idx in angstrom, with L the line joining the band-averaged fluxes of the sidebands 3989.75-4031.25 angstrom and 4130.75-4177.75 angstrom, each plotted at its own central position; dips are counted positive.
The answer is 1.6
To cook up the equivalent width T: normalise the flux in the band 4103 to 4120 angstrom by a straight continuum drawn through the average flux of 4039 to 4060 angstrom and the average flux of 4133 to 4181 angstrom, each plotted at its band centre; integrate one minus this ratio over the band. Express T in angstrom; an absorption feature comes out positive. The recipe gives 1.35 angstrom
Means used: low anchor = 21.6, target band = 19.5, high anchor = 20.9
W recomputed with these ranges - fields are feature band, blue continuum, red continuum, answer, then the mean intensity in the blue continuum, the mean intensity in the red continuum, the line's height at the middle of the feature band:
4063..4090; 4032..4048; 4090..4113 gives -0.5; 21.2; 19.6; 20.2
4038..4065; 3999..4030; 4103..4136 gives -1.3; 21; 19.8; 20.6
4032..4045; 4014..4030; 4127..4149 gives -0.3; 20.8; 20.5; 20.8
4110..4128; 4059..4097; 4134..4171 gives 0.6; 20.5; 20.9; 20.7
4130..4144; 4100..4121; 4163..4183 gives -0.1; 19.7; 21.2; 20.4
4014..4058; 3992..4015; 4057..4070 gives 0.6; 21.3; 21.5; 21.4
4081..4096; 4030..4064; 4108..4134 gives 0.4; 21.4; 19.9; 20.6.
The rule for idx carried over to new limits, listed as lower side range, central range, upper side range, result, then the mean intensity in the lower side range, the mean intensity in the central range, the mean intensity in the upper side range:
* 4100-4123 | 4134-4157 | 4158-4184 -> -0.2 angstrom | 19.8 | 20.8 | 21.1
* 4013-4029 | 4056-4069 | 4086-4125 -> -0.7 angstrom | 20.9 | 21.6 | 19.9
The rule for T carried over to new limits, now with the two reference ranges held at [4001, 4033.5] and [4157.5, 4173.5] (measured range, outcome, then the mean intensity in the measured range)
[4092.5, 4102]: 0.6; 19.8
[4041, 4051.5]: -0.3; 21.5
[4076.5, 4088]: 0.4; 20.2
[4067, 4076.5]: 0.1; 20.8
